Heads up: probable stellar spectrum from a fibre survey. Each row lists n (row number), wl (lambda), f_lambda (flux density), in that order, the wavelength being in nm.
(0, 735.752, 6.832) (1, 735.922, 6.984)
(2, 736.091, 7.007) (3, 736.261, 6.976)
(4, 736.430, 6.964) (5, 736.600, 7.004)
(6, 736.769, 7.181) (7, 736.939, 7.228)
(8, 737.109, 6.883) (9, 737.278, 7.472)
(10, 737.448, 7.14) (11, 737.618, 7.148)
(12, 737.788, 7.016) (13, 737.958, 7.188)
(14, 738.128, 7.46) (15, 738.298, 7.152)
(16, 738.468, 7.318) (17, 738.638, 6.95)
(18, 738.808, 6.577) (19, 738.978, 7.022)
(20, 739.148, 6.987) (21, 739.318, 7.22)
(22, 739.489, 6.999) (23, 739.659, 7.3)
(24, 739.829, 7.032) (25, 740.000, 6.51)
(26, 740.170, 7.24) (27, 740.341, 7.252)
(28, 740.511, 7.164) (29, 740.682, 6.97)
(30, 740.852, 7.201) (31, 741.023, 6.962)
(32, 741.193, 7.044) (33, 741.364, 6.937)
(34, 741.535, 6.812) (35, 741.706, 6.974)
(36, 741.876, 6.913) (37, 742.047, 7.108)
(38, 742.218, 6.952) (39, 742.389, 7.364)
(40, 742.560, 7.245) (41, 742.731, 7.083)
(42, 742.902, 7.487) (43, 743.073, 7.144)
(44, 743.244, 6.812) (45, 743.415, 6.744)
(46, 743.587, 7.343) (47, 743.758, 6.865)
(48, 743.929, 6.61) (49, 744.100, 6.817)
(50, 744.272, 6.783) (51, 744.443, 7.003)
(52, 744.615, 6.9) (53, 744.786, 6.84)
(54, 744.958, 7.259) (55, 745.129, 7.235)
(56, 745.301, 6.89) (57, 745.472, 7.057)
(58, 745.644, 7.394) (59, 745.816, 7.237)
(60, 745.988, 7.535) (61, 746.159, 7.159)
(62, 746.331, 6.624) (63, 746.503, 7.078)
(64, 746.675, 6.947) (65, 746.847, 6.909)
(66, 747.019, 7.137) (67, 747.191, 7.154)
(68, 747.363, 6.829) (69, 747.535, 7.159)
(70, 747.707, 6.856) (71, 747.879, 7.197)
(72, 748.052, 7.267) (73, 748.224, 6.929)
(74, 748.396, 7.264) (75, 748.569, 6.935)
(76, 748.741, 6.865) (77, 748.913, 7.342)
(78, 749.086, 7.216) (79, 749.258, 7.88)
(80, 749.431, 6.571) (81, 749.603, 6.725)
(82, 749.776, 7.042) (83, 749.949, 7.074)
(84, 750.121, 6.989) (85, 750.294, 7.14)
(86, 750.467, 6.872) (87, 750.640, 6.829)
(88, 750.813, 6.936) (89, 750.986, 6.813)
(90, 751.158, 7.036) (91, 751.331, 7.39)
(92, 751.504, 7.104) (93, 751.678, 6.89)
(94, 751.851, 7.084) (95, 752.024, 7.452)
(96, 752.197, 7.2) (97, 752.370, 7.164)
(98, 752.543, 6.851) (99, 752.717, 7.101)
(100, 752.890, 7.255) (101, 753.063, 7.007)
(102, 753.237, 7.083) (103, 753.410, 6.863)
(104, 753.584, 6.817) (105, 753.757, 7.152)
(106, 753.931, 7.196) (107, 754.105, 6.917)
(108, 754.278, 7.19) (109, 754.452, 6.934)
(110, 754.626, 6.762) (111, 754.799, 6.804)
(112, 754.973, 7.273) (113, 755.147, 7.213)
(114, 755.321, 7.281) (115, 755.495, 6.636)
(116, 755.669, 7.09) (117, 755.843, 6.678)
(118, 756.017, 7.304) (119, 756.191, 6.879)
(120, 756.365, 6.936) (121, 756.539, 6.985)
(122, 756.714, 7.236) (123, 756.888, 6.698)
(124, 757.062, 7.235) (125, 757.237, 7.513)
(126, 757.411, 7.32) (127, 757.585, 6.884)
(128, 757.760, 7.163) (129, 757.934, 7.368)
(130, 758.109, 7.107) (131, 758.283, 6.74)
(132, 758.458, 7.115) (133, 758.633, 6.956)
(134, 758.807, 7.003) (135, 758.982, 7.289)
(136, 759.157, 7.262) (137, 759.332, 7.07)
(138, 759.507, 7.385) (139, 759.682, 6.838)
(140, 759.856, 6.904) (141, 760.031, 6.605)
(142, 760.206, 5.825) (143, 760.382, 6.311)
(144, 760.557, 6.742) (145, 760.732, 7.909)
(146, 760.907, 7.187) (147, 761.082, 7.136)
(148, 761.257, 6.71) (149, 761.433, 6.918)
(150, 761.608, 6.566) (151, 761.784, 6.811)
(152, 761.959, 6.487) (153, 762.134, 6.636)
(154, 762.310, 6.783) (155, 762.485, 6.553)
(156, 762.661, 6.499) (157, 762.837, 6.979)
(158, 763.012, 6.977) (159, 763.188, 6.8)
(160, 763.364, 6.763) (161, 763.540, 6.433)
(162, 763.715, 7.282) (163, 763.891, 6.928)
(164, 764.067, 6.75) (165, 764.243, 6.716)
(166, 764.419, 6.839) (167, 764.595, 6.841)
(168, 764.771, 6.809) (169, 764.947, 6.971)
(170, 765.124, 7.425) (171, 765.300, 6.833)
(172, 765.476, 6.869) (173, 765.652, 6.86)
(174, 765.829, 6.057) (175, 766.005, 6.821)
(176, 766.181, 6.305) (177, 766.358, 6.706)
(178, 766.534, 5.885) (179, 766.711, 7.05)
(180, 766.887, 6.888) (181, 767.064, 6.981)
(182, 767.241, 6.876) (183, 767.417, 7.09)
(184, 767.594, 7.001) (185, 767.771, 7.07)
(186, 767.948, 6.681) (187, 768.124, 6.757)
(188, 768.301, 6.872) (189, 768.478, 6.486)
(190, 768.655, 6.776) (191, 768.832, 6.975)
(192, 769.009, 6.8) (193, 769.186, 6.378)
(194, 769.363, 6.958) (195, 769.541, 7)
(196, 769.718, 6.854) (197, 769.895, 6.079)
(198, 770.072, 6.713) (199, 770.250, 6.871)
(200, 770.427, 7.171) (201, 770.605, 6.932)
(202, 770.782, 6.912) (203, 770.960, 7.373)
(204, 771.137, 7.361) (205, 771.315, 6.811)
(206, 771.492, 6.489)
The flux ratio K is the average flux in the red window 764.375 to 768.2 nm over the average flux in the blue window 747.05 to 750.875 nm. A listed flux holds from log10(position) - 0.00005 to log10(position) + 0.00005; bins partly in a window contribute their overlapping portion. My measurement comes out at 0.96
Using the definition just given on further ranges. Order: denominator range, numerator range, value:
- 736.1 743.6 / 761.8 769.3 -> 0.96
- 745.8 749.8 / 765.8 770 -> 0.95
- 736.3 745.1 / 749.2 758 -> 1.00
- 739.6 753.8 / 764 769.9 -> 0.96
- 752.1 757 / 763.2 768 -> 0.97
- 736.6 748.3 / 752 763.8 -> 0.99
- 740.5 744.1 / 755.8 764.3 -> 0.99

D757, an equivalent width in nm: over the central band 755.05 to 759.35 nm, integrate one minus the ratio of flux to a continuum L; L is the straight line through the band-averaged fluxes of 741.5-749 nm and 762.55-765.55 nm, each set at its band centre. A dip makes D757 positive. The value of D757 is -0.09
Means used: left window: 7.05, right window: 6.86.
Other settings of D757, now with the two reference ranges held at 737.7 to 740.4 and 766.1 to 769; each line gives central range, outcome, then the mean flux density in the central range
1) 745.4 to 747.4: -0.03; 7.09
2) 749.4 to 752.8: -0.04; 7.02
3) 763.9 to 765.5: -0.02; 6.9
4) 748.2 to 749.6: -0.03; 7.11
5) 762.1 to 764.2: 0.01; 6.78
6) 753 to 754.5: -0.02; 7.02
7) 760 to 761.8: 0.01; 6.79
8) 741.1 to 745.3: 0.01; 7.01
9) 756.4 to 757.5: -0.04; 7.15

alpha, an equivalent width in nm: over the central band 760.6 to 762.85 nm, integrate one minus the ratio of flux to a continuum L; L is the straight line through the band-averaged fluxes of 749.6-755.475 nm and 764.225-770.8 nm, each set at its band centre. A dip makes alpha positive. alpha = 0.012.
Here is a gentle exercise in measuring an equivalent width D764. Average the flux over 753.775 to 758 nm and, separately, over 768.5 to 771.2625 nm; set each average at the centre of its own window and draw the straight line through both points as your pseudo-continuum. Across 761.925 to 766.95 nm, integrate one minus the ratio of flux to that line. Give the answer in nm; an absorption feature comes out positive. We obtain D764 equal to 0.138 nm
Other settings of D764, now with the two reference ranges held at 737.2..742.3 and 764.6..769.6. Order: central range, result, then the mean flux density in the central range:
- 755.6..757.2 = -0.03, 7.02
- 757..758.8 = -0.07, 7.13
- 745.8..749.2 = -0.05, 7.09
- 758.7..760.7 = 0.00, 6.87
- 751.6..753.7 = -0.04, 7.07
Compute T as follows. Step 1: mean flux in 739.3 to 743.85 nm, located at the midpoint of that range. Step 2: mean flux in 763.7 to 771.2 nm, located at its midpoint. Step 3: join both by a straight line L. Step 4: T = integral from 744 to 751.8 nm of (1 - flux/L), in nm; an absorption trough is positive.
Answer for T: -0.05 nm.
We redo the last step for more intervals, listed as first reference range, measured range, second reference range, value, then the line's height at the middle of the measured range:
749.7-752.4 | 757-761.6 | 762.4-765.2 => -0.06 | 6.92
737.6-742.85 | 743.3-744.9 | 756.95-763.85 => 0.04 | 7.04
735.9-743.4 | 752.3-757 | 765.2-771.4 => -0.05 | 6.93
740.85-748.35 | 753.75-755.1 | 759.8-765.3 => -0.02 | 6.91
